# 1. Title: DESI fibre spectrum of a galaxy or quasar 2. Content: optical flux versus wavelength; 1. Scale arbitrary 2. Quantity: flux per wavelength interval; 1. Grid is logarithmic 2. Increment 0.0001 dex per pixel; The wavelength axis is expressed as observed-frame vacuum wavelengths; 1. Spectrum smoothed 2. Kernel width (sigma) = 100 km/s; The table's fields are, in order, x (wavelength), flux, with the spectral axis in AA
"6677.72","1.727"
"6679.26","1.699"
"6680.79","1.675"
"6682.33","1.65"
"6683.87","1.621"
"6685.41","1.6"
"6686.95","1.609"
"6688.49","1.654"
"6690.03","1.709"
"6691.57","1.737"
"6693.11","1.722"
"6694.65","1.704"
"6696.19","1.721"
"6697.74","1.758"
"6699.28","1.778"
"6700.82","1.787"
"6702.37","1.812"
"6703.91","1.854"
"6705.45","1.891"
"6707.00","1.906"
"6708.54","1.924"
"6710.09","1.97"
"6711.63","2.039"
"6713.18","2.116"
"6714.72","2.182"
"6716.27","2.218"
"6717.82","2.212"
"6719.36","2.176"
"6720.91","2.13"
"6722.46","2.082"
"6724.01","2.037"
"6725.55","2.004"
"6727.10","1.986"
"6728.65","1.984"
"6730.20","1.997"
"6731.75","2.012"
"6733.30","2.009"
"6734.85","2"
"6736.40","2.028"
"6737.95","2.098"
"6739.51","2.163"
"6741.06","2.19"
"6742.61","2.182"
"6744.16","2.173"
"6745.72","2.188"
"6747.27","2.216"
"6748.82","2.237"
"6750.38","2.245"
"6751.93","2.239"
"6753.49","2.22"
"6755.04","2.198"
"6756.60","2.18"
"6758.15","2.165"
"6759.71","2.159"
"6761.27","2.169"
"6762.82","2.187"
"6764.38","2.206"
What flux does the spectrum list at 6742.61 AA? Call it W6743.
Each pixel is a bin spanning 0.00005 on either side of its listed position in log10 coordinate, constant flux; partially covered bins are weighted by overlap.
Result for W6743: 2.182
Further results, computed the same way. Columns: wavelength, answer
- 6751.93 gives 2.239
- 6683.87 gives 1.621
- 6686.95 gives 1.609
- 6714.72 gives 2.182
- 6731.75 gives 2.012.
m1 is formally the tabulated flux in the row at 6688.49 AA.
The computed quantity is 1.654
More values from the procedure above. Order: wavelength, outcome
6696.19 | 1.721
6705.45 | 1.891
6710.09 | 1.97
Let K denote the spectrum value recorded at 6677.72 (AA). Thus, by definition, 1.727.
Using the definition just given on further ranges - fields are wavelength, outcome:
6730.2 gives 1.997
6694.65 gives 1.704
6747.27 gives 2.216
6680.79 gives 1.675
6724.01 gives 2.037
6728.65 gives 1.984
